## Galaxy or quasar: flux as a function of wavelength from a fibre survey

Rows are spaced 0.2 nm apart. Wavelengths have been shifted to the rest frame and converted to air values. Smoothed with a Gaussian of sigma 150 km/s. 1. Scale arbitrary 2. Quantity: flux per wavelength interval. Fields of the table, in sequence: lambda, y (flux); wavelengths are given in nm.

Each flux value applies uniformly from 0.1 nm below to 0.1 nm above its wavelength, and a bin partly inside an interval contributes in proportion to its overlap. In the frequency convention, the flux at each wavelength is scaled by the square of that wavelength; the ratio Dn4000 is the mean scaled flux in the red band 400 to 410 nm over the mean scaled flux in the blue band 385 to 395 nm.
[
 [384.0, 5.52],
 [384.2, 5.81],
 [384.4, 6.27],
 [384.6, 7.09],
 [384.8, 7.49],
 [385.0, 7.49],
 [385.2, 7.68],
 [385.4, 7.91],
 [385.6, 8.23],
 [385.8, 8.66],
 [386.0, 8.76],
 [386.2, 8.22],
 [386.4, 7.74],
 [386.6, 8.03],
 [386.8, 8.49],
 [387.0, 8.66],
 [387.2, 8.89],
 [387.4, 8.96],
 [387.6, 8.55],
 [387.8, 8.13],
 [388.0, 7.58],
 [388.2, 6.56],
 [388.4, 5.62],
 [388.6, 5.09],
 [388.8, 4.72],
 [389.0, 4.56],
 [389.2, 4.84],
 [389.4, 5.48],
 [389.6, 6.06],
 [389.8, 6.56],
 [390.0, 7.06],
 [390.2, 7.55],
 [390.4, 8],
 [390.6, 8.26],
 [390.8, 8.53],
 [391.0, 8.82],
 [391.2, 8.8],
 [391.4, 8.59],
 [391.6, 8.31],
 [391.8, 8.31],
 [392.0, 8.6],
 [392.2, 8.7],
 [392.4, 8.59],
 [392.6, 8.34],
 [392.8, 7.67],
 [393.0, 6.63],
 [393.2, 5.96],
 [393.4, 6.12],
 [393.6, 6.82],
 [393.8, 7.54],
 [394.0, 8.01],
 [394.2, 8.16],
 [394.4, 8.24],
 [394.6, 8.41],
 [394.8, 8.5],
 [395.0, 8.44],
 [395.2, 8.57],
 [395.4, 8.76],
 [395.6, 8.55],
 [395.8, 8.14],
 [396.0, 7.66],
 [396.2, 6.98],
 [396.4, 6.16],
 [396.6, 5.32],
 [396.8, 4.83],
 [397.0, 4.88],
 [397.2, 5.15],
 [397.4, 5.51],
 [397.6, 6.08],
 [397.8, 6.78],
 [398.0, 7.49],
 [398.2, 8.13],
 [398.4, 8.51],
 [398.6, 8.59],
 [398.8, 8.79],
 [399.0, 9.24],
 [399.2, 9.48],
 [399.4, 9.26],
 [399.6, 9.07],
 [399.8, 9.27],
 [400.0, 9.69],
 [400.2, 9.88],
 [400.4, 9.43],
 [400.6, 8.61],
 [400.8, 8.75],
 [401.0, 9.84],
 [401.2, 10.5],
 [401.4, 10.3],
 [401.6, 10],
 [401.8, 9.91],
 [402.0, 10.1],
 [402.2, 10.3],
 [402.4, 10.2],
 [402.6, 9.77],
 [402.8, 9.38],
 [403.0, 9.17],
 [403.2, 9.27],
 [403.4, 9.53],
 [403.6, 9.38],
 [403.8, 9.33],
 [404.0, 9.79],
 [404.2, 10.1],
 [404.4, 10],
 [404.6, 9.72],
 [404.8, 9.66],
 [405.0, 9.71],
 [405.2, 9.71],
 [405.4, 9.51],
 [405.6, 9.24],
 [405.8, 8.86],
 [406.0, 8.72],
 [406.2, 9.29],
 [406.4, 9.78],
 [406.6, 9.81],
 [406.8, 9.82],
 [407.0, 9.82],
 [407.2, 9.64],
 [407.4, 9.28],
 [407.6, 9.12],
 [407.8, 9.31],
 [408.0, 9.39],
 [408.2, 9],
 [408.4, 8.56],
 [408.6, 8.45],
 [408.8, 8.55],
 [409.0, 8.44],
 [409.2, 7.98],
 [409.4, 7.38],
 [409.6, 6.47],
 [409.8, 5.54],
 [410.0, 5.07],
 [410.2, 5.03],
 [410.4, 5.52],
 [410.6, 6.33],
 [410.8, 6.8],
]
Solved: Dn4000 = 1.31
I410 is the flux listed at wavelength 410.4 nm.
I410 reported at 5.52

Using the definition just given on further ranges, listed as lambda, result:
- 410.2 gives 5.03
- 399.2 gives 9.48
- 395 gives 8.44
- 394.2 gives 8.16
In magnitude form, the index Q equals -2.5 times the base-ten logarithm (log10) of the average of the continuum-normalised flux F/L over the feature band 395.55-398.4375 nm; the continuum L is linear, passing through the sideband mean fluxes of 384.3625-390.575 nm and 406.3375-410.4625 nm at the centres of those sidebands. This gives 0.166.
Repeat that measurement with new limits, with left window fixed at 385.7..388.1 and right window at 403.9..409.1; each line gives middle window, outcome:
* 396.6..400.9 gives 0.14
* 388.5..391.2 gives 0.27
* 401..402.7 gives -0.11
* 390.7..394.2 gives 0.10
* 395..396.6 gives 0.15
